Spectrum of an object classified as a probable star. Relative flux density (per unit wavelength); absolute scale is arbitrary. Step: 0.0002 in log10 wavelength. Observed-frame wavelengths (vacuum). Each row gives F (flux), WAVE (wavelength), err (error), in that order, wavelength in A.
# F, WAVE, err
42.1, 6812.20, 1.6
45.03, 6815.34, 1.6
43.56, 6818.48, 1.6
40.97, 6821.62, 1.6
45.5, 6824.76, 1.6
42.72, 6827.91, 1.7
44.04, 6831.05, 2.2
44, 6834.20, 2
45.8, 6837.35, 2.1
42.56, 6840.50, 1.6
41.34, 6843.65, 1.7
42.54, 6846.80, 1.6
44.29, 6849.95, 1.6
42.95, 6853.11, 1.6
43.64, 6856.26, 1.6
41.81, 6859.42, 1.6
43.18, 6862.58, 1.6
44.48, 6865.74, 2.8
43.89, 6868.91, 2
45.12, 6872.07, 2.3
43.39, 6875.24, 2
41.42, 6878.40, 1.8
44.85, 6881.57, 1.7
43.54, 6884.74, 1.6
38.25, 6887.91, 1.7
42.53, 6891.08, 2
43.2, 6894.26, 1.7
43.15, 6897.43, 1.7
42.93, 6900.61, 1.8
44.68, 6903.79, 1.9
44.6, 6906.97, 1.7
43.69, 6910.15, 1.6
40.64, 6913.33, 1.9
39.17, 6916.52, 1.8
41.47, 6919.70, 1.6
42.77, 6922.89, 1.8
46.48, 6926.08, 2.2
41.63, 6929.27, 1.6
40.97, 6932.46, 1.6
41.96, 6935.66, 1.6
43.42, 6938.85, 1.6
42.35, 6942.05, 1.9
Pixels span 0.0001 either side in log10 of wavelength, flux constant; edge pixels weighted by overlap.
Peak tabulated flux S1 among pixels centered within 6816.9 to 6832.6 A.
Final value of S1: 45.5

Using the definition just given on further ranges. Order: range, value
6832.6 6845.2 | 45.8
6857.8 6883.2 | 45.12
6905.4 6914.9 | 44.6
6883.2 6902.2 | 43.54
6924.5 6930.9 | 46.48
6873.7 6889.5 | 44.85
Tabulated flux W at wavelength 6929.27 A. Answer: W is 41.63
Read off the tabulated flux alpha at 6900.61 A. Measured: 42.93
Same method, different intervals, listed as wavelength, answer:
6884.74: 43.54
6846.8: 42.54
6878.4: 41.42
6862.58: 43.18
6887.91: 38.25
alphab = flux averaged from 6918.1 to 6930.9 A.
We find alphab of 43.1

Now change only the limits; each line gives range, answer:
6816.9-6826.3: 43.3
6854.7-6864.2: 42.9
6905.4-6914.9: 43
